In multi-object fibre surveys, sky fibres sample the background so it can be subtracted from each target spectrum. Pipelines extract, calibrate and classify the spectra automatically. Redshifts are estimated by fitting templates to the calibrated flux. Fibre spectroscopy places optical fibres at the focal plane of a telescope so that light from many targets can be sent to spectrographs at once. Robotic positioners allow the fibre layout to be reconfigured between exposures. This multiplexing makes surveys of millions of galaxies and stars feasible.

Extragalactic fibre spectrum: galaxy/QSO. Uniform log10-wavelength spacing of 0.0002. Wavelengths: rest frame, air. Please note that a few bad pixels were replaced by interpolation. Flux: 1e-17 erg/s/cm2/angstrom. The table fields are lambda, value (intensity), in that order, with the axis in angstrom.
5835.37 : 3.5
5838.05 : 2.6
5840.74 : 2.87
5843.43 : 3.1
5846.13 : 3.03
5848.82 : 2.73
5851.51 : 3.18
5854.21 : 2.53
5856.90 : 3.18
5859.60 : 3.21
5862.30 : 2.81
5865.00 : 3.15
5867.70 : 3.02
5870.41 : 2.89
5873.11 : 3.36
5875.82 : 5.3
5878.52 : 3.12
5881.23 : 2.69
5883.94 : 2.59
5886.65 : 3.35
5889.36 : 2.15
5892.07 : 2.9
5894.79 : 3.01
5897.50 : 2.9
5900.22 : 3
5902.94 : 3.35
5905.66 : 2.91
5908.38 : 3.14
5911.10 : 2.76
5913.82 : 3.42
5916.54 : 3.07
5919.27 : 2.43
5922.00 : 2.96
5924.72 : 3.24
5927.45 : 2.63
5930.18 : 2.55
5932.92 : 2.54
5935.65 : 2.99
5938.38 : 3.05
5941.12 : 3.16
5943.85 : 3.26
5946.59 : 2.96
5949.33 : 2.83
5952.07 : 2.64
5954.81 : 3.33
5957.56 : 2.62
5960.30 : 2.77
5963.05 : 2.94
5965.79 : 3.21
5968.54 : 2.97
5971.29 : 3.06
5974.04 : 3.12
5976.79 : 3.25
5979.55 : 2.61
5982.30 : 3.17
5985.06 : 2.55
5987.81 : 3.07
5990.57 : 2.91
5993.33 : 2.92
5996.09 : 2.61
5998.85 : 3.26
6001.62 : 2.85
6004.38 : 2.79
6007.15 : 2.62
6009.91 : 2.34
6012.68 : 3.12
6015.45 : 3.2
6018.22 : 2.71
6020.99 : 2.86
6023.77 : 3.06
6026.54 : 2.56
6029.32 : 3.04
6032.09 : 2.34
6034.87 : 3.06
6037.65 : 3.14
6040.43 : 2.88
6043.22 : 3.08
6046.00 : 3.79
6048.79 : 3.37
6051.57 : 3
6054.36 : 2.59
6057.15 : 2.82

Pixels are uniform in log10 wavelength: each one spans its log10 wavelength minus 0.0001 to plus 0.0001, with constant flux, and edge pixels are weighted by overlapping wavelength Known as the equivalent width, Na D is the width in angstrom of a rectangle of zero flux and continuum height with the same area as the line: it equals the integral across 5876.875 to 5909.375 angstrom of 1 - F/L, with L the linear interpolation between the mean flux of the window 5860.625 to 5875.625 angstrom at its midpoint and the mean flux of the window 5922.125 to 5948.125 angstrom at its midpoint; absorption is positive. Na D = 1.7 angstrom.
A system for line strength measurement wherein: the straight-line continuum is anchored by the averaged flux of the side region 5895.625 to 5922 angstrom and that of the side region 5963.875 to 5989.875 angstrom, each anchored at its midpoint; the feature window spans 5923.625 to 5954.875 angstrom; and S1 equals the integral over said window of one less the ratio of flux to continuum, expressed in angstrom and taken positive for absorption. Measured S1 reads 0.9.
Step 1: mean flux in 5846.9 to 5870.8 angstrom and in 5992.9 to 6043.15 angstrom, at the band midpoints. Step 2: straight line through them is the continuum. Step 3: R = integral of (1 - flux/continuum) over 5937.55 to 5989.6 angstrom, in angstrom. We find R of -1.4 angstrom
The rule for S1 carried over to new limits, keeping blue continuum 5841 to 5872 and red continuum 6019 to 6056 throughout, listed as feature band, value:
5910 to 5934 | 1.1 angstrom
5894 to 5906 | -0.3 angstrom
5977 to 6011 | 1.7 angstrom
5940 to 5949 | -0.3 angstrom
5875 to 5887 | -1.4 angstrom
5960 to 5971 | -0.1 angstrom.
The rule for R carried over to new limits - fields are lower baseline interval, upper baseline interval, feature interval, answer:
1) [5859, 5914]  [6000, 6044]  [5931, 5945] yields 0.09 angstrom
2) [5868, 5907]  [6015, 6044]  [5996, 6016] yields 0.51 angstrom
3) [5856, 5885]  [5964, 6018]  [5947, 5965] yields 0.82 angstrom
